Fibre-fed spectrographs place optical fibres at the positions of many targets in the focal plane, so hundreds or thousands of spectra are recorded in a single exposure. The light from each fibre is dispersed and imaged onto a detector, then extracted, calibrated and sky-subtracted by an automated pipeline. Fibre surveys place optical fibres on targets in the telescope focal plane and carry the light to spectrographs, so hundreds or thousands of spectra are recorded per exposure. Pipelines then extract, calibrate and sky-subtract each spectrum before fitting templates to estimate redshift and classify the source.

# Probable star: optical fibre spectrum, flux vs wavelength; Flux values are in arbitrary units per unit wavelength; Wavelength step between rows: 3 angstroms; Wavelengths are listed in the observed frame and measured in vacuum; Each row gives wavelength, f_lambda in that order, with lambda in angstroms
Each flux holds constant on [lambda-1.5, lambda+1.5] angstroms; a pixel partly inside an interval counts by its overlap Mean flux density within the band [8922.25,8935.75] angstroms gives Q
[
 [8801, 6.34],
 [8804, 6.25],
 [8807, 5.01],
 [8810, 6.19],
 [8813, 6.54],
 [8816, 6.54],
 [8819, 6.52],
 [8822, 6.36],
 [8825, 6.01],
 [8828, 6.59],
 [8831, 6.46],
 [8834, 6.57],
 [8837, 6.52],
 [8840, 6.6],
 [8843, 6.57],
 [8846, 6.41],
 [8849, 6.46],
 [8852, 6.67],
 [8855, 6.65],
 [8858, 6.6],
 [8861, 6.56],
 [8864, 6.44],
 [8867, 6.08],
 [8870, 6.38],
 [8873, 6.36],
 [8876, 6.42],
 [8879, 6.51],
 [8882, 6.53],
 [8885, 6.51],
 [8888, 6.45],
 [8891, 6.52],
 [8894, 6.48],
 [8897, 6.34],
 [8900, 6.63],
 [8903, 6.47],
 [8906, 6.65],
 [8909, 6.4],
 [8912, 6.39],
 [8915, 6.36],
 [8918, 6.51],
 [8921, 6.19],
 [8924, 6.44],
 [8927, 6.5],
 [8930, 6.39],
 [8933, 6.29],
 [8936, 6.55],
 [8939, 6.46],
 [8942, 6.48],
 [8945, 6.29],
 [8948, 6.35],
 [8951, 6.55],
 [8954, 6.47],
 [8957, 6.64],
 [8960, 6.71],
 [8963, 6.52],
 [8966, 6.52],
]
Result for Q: 6.41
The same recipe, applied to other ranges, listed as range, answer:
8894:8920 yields 6.46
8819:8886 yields 6.47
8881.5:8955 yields 6.45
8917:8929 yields 6.41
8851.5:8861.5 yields 6.62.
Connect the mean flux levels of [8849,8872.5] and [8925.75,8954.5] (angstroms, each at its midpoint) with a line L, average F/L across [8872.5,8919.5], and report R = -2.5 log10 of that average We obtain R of -0.003 mag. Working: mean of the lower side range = 6.48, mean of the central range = 6.47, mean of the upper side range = 6.43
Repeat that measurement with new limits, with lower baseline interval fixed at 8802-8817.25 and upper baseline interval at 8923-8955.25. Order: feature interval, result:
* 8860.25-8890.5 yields -0.03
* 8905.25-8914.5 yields -0.02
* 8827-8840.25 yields -0.06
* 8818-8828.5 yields -0.03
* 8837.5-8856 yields -0.06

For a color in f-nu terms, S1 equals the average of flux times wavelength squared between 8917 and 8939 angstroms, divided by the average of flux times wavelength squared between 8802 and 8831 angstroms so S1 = 1.05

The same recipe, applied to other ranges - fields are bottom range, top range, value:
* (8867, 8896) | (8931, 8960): 1.02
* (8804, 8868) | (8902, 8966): 1.03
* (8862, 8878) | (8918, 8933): 1.02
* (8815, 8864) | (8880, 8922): 1.01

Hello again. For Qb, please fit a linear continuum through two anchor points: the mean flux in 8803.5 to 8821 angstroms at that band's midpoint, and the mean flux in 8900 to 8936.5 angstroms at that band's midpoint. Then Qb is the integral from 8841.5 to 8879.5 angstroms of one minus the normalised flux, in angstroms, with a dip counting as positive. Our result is -1.06 angstroms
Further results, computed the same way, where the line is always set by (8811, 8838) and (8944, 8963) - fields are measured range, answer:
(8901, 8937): 0.35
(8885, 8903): -0.01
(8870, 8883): 0.06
